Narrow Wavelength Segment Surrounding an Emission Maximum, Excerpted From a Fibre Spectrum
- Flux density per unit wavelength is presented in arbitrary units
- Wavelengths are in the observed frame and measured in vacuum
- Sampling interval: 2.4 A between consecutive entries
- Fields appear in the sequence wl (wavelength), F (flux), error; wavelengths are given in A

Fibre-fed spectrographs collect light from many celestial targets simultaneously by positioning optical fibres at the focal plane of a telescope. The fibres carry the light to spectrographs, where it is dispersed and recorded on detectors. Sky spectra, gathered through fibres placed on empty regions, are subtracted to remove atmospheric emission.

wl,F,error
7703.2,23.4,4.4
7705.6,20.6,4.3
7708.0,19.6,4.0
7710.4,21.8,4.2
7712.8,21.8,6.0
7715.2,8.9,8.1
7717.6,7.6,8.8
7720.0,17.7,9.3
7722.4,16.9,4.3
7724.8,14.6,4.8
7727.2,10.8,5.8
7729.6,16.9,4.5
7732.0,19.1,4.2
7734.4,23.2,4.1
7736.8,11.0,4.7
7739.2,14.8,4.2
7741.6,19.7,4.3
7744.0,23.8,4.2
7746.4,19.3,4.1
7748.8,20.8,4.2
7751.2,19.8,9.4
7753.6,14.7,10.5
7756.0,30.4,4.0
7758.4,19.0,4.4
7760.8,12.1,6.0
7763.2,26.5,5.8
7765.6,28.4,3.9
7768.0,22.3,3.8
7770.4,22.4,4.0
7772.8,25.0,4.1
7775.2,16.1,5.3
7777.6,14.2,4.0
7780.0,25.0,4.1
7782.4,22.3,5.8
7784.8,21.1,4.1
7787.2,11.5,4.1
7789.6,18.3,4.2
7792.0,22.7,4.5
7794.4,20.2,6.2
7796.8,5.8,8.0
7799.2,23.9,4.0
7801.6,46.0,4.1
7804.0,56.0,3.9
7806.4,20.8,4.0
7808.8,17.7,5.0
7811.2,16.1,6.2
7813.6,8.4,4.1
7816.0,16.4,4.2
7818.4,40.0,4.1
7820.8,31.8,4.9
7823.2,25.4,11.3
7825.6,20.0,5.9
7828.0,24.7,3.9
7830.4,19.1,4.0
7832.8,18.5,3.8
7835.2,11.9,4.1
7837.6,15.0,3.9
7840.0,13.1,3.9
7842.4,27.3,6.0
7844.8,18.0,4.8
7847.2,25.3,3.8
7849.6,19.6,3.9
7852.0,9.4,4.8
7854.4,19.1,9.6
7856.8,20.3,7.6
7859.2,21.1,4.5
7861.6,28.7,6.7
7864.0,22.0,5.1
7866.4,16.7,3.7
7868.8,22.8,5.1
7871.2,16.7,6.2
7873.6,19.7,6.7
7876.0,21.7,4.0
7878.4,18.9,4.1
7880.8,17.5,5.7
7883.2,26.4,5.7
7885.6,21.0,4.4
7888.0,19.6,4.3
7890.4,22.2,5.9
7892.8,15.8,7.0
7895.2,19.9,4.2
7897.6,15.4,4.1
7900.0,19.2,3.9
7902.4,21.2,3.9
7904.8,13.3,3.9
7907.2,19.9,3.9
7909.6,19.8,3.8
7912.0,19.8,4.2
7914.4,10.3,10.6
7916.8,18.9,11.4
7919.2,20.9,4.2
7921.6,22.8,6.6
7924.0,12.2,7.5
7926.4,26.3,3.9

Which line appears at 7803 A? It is [S II] 6716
